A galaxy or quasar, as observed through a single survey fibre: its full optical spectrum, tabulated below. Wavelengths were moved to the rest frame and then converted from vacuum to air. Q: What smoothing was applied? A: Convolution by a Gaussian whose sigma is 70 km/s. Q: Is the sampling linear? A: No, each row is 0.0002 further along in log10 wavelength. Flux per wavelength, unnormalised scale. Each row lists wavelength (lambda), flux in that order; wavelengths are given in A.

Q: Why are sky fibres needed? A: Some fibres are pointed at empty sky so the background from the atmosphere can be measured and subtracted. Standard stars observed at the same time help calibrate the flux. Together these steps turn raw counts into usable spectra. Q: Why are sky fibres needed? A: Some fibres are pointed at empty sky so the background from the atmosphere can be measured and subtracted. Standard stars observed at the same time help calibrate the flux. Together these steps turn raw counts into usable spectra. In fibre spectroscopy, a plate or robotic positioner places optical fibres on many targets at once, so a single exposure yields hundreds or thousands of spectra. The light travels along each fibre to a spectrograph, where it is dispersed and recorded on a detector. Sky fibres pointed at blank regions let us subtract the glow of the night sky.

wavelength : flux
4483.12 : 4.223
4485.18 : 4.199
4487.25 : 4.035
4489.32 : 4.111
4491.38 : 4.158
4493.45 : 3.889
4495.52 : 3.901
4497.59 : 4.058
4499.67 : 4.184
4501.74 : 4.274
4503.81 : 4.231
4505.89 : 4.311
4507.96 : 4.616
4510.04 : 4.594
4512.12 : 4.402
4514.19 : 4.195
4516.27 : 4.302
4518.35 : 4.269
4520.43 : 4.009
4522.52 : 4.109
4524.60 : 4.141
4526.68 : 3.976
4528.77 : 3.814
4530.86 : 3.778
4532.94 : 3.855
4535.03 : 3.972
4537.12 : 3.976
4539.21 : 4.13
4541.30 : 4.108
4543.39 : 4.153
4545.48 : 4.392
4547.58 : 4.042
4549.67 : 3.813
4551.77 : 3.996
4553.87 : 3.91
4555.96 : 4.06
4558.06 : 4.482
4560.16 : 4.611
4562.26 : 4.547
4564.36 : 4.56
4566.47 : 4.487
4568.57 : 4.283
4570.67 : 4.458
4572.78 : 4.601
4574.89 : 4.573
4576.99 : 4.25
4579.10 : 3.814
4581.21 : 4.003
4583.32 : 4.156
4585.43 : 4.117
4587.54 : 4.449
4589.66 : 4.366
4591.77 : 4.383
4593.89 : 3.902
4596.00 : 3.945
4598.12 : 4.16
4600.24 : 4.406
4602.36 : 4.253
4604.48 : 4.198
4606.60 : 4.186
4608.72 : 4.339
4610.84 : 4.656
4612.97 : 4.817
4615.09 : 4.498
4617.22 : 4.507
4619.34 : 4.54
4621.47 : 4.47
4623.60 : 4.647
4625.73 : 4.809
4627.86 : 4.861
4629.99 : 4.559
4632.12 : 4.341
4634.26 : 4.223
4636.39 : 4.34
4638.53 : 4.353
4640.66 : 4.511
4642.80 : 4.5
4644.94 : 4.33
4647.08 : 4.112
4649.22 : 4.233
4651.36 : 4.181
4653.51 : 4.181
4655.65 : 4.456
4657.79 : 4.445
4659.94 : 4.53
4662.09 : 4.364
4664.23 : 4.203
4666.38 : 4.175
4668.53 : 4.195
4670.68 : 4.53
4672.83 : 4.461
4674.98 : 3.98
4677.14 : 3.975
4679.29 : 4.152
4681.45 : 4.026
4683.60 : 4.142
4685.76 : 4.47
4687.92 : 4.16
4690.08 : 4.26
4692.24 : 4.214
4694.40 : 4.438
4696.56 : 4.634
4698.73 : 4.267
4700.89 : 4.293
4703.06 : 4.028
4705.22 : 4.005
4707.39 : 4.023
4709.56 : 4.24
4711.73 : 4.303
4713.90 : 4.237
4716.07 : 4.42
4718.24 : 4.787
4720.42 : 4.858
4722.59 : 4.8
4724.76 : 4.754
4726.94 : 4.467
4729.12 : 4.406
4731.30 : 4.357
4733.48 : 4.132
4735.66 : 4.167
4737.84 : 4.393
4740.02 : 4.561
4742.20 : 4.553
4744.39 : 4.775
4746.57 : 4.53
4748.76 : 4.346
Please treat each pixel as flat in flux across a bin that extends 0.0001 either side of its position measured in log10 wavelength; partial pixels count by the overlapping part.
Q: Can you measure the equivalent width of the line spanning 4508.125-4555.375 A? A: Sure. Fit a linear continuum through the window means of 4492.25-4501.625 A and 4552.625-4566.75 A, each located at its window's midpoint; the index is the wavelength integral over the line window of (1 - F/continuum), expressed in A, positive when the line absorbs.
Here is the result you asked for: 1.3 A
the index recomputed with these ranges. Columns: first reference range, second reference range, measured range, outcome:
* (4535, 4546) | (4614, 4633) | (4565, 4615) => 1.1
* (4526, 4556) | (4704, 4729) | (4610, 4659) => -2.6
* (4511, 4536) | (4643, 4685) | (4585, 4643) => -3.0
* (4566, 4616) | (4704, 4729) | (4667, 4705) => 1.4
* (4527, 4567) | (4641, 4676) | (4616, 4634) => -1.3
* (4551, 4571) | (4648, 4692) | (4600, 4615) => -0.4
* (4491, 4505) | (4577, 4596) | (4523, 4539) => 0.6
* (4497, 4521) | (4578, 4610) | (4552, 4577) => -1.0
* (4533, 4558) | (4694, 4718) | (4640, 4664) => -0.8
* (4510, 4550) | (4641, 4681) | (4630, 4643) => -0.4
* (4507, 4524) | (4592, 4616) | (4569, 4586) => 0.2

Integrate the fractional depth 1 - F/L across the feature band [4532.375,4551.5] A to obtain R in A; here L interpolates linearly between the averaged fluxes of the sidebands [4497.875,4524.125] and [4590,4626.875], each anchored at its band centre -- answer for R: 1.18 A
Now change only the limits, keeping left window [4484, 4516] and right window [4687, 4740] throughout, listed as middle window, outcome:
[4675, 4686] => 0.6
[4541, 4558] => 0.7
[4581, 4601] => 0.4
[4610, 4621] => -0.8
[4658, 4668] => 0.0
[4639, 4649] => -0.1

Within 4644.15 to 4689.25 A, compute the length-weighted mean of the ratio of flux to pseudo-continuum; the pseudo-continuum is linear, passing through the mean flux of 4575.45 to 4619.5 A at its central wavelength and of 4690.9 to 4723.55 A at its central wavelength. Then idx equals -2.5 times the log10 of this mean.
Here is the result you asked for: 0.02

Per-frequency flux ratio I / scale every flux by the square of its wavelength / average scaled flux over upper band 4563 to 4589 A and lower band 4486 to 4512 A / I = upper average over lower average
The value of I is 1.06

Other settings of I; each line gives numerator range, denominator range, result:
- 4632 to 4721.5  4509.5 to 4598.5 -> 1.08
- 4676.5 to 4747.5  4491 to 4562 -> 1.14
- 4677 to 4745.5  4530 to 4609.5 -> 1.10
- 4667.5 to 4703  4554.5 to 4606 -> 1.04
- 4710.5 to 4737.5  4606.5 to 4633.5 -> 1.02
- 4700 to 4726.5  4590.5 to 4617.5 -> 1.07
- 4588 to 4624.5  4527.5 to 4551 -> 1.12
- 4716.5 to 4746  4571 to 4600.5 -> 1.14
